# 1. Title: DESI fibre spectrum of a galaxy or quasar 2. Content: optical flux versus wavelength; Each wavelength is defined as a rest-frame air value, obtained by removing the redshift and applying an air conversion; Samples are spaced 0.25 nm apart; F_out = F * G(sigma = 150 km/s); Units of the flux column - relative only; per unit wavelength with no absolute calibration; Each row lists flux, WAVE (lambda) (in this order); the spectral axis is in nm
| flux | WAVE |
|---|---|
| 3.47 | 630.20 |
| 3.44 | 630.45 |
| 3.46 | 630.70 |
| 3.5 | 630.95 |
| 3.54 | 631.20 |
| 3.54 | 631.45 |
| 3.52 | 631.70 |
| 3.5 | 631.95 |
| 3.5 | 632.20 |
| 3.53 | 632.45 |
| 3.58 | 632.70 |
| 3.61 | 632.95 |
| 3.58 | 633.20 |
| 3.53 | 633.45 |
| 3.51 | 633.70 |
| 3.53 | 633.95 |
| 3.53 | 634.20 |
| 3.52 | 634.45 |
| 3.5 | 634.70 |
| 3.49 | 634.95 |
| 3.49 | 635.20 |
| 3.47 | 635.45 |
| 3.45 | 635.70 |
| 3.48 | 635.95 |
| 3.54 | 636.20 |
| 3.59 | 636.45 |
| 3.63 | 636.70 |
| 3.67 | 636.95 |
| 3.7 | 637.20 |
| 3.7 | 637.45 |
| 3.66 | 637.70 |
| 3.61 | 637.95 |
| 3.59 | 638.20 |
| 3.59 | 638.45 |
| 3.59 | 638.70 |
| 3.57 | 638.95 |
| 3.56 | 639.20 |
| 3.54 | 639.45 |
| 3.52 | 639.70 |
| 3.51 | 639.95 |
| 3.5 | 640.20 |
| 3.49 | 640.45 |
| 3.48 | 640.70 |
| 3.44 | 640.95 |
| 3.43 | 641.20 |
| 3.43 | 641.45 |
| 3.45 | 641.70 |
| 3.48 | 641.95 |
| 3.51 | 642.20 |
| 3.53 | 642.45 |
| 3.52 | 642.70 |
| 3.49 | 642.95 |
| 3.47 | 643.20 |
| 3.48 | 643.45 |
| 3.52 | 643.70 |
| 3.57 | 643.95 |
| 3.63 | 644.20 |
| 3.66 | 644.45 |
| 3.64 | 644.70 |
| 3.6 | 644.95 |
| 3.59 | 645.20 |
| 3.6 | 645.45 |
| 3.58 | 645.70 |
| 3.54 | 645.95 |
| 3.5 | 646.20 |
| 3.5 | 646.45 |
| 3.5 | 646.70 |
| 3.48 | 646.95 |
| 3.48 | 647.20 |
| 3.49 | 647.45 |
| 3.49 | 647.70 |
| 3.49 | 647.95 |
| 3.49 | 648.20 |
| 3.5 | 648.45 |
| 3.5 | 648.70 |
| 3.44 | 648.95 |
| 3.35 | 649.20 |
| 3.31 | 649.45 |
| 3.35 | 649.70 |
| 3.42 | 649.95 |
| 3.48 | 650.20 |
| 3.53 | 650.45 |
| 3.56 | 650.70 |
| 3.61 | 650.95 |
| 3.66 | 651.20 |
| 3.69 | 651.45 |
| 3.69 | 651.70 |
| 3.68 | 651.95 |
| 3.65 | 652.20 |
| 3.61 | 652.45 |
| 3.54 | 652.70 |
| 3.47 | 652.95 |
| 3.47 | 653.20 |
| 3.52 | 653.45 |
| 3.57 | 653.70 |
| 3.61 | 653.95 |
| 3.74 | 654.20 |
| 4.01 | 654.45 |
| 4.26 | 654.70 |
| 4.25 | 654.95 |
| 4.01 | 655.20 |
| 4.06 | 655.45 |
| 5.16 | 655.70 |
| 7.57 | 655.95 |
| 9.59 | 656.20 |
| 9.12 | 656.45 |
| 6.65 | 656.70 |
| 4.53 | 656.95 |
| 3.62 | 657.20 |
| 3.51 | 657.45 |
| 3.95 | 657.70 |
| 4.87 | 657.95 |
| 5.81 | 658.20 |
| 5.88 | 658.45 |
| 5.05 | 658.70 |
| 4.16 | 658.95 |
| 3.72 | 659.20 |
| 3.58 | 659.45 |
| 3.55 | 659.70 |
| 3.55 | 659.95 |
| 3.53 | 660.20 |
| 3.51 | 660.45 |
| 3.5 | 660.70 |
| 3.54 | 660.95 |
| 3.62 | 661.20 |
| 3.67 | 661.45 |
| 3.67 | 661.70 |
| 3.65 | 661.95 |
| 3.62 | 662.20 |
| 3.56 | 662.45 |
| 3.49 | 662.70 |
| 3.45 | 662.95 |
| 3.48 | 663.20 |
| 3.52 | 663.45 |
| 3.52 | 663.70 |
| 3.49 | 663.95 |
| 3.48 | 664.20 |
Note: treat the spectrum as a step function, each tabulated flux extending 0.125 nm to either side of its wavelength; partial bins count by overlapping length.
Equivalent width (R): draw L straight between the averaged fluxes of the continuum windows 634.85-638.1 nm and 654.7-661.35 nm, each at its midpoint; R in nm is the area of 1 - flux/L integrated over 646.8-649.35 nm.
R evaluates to 0.447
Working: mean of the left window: 3.58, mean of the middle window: 3.47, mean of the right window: 4.75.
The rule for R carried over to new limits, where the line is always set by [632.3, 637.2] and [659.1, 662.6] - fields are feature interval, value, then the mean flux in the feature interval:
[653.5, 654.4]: -0.02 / 3.66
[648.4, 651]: 0.08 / 3.45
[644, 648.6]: 0.03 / 3.54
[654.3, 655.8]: -0.29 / 4.27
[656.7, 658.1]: -0.30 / 4.35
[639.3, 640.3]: 0.01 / 3.52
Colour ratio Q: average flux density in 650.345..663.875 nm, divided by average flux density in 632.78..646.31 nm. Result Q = 1.2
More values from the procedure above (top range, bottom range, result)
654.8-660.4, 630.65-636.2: 1.41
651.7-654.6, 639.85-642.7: 1.04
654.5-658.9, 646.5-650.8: 1.55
